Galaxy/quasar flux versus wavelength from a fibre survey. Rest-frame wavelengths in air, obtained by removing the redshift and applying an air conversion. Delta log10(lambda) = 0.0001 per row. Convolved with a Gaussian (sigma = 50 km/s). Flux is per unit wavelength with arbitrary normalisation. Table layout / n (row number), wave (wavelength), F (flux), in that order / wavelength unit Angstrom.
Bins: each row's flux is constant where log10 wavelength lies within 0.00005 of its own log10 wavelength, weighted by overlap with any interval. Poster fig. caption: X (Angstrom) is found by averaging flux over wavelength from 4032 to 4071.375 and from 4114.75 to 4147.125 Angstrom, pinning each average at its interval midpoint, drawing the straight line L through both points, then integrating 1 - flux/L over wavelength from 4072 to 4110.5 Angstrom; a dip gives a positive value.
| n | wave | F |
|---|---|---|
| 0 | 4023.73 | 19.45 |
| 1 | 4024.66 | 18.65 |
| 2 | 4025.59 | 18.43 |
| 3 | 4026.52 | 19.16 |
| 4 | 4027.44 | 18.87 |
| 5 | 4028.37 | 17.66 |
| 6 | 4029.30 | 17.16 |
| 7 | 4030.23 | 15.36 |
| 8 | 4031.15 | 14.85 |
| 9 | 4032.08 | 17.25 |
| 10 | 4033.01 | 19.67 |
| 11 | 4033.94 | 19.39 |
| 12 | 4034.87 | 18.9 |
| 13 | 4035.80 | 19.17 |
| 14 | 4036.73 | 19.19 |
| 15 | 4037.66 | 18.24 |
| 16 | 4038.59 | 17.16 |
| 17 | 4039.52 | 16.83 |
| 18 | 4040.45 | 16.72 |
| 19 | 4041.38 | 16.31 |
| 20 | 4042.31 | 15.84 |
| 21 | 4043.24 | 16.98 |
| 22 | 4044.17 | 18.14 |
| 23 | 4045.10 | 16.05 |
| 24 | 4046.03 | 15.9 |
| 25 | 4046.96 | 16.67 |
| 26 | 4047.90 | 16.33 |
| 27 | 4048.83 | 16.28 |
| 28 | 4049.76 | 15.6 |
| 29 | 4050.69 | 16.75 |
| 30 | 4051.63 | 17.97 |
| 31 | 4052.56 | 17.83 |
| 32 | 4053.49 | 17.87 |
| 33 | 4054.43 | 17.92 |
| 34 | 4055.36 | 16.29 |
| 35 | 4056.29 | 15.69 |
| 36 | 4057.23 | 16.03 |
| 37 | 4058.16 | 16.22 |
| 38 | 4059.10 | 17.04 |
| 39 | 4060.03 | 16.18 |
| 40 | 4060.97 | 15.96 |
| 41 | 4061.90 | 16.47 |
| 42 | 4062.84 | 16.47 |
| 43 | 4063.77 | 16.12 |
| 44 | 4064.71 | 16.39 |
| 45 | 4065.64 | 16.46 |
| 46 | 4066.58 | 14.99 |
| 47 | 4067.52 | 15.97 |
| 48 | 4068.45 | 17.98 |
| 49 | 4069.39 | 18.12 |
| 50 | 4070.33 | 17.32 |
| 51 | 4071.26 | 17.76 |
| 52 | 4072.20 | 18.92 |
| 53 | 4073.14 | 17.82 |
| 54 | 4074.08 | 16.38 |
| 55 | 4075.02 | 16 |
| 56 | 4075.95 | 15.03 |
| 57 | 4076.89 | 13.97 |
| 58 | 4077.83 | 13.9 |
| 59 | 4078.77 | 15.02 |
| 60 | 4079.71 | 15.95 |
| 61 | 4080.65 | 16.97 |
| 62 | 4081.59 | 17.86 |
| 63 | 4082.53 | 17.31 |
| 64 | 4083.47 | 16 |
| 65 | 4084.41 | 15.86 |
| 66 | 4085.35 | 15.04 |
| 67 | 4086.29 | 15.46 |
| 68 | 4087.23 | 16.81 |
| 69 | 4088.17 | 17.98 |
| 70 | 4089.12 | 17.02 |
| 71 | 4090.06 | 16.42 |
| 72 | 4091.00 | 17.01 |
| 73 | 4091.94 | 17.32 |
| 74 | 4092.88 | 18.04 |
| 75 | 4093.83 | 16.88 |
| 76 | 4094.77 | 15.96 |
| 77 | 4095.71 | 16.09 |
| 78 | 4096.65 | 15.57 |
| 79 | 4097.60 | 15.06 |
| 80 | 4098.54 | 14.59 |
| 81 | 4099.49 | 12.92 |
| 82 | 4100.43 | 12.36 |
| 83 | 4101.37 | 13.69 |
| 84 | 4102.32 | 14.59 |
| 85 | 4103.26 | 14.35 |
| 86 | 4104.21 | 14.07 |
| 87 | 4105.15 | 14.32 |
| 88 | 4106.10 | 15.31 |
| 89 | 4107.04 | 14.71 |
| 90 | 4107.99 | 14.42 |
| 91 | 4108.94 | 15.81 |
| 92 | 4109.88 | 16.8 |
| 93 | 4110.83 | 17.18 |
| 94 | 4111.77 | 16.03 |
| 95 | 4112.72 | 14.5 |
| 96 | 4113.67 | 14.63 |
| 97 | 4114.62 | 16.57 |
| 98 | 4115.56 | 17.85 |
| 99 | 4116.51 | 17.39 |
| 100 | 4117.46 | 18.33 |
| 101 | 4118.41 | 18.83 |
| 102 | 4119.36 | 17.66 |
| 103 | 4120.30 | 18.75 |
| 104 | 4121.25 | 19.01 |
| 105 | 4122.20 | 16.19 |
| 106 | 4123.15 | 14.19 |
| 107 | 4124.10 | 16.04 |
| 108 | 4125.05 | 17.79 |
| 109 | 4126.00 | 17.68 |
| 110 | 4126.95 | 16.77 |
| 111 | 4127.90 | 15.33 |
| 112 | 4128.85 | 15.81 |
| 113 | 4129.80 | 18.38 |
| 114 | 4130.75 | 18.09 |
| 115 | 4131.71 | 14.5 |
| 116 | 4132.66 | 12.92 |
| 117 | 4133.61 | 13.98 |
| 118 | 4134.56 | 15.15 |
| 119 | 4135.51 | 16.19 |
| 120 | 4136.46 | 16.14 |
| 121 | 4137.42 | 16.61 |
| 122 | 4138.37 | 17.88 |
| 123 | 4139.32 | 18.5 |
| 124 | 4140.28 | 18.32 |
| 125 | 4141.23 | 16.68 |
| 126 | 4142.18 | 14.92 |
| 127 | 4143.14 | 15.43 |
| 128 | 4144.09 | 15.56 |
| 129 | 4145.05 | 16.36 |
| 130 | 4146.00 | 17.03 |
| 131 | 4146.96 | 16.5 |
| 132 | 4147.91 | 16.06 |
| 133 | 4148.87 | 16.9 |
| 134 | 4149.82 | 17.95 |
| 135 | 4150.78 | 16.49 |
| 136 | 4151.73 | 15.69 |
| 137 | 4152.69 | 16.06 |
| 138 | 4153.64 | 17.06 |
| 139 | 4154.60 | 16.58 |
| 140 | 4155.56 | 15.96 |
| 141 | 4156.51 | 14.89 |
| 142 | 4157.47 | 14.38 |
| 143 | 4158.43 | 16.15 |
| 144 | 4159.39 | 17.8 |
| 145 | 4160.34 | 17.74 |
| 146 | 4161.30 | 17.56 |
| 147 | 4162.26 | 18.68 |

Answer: 2.6 Angstrom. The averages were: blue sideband 17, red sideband 16.7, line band 15.7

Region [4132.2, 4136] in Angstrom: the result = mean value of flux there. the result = 14.6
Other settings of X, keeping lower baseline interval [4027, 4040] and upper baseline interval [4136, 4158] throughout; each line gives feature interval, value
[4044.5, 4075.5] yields 1.4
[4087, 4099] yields 0.4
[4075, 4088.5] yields 1.0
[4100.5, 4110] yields 1.3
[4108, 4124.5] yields 0.1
